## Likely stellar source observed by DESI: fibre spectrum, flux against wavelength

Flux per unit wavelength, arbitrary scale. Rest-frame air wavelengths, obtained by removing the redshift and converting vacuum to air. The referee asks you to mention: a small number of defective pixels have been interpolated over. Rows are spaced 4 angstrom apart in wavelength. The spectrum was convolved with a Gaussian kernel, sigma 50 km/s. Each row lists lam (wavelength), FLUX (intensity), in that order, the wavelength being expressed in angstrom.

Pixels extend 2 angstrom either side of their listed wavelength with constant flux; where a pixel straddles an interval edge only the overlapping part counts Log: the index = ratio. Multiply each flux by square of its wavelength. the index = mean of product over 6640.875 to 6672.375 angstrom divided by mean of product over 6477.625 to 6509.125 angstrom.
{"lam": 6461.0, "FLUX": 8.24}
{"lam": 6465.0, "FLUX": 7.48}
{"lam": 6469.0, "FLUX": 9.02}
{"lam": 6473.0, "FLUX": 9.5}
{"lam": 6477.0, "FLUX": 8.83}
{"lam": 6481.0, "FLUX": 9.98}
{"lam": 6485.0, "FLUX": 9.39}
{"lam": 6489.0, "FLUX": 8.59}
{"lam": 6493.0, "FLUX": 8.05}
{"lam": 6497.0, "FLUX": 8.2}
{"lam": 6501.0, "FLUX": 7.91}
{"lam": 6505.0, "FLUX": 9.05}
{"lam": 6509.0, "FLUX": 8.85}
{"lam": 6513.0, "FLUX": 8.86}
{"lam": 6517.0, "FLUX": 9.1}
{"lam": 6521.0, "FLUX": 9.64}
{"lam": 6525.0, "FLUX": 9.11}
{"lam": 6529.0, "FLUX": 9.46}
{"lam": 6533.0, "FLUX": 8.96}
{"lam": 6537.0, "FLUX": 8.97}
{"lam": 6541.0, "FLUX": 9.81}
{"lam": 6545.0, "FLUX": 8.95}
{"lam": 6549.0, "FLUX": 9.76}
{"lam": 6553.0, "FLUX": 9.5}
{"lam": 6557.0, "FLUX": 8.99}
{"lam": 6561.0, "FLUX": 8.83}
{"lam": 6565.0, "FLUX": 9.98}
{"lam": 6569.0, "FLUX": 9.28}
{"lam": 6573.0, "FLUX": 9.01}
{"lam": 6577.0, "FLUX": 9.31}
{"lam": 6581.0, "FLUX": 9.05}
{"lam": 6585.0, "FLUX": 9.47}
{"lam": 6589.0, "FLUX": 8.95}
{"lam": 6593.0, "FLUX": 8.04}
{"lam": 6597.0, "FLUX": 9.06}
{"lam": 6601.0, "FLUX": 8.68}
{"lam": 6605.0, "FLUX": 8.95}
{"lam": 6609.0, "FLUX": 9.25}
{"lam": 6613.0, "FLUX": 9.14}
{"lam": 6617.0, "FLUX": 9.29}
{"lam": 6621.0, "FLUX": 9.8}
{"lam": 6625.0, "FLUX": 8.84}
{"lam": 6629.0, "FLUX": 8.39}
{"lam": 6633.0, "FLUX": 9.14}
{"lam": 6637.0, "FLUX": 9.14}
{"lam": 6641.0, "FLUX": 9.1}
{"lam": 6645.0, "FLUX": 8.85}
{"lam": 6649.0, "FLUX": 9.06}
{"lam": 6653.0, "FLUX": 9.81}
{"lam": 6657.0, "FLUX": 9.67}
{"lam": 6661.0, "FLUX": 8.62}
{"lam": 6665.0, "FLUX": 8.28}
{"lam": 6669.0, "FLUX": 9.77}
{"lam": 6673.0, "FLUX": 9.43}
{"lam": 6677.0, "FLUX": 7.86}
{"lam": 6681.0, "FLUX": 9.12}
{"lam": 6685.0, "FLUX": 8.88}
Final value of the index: 1.10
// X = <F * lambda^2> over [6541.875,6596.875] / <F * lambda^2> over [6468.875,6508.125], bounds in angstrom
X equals 1.06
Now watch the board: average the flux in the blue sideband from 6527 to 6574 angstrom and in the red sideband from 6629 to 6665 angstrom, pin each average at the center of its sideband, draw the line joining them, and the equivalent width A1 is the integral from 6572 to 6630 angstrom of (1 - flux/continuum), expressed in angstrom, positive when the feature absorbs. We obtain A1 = 1.0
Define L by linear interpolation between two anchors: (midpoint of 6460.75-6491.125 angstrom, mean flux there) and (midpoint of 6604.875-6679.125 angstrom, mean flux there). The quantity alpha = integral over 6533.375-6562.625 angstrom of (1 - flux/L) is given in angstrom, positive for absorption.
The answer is -0.9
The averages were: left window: 8.91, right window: 9.08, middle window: 9.25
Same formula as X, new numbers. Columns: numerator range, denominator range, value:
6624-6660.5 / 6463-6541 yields 1.06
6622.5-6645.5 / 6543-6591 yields 0.98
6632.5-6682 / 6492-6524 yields 1.08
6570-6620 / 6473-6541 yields 1.03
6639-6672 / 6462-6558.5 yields 1.06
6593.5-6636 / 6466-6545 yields 1.04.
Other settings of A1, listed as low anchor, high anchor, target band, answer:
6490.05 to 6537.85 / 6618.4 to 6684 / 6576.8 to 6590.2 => -0.4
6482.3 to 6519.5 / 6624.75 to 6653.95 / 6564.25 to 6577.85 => -0.7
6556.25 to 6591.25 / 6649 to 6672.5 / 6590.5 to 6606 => 0.9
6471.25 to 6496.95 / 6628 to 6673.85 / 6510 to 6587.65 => -1.9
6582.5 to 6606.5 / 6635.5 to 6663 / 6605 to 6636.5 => -0.3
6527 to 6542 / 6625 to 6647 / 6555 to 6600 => 0.2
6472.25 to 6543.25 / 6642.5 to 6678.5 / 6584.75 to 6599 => 0.4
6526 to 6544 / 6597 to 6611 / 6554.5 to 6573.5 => -0.2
